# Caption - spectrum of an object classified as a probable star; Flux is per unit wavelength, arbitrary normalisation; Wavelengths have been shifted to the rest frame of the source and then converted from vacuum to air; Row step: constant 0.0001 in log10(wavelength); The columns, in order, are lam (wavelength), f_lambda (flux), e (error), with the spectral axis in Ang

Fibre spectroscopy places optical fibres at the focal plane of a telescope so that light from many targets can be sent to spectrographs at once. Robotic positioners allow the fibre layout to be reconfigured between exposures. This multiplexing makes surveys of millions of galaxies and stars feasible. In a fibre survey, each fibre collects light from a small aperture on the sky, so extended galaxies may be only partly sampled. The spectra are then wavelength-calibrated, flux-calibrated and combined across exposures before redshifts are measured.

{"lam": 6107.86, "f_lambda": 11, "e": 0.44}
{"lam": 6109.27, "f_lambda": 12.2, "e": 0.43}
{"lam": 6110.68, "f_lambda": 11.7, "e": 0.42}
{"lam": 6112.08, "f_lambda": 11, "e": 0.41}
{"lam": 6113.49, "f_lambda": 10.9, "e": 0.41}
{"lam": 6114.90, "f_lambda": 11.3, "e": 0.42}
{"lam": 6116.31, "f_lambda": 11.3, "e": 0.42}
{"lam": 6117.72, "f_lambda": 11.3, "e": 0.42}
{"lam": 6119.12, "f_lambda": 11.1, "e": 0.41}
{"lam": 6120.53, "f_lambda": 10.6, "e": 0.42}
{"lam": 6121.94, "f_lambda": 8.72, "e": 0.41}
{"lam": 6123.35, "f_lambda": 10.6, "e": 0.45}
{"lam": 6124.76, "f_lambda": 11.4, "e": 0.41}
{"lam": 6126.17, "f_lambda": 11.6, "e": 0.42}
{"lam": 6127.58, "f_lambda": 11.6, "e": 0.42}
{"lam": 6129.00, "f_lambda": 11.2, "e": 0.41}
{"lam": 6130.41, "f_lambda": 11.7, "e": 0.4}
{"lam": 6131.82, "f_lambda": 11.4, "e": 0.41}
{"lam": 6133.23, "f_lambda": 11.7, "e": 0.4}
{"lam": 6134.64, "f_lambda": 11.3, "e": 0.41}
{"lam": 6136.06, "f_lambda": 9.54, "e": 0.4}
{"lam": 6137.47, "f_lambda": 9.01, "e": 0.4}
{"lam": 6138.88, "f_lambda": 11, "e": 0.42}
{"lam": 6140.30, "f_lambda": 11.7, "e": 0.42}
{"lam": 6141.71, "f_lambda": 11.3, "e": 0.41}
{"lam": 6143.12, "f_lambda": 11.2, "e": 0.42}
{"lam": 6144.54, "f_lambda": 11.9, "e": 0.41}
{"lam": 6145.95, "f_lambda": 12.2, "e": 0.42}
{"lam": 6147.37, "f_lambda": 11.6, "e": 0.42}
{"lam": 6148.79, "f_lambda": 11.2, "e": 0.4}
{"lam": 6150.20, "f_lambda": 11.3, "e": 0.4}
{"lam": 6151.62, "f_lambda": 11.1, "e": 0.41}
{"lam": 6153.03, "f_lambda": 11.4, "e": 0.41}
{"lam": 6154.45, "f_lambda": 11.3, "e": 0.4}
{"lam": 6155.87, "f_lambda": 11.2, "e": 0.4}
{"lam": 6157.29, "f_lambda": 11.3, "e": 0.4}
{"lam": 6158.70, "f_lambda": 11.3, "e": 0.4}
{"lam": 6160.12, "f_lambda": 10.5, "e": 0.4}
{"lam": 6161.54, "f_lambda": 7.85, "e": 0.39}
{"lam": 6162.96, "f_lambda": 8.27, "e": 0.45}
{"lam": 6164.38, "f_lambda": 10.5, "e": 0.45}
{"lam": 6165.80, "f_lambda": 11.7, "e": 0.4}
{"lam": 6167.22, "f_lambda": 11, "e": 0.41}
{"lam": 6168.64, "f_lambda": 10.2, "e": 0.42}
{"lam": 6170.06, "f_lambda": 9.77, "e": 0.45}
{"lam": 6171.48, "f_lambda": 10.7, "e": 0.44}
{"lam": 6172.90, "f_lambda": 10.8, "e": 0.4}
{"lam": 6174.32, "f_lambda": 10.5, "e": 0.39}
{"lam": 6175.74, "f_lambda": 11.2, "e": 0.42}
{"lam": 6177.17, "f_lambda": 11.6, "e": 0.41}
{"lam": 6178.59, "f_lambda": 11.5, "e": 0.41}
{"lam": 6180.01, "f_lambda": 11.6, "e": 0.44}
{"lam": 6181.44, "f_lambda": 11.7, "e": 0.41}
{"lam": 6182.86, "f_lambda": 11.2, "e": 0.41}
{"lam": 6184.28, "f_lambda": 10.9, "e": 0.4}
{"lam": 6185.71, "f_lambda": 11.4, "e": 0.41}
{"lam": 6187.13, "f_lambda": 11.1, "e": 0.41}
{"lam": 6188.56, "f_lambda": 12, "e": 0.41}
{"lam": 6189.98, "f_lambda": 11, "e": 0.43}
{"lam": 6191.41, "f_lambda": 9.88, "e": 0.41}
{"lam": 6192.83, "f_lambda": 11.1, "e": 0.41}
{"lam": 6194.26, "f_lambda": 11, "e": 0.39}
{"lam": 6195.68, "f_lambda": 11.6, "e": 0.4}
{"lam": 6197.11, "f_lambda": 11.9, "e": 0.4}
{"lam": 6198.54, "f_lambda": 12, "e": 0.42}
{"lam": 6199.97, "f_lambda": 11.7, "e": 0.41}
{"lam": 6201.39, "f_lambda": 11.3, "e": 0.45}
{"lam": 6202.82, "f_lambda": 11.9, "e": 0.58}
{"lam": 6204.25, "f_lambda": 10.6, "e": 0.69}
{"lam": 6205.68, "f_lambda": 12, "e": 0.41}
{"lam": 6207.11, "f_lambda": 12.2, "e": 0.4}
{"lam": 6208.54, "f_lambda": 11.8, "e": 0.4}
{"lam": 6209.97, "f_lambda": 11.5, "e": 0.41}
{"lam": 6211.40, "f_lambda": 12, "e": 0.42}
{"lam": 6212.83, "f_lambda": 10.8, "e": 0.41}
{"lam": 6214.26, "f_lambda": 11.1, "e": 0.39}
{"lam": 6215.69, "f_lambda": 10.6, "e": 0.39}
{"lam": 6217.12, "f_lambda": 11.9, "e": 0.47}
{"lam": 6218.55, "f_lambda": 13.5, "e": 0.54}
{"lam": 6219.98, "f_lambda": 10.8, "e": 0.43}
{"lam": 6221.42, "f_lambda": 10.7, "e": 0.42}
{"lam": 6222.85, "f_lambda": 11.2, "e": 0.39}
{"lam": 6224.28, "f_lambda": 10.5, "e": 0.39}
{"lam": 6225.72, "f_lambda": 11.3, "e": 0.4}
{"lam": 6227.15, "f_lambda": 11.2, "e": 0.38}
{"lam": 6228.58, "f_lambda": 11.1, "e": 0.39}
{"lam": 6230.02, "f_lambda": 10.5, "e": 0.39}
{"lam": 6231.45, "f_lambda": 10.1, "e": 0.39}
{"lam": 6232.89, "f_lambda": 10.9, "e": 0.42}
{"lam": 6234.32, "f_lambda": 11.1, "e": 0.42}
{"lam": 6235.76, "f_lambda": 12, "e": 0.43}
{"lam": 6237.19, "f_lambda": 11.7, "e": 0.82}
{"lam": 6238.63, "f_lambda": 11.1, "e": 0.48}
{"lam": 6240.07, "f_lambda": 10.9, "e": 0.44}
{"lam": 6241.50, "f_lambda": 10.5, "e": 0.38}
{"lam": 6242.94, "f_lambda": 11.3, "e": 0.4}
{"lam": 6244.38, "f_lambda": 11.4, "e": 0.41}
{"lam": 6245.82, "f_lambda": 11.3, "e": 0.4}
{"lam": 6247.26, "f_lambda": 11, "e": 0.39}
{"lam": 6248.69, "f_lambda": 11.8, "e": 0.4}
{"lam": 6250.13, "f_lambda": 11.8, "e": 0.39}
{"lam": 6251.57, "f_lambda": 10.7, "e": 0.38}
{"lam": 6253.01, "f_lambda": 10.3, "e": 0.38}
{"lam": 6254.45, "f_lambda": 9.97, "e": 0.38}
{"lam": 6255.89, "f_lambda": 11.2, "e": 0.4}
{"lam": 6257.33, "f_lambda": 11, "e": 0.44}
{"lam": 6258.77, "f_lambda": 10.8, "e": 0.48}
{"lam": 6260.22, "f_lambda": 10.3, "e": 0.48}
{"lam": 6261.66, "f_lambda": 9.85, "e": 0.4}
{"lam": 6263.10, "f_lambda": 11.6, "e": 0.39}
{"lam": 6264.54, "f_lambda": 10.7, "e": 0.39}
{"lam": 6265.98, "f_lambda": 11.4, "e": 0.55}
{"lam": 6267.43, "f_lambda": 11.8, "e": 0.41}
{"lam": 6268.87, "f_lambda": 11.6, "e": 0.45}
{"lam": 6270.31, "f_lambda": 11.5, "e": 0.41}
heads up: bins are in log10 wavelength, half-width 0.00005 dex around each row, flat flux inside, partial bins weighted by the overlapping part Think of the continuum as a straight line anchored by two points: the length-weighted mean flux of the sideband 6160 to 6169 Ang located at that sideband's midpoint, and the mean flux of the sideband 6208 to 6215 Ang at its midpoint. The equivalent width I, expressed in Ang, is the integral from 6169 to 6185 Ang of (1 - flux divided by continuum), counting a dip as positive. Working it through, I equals -1.0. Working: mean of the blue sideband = 9.96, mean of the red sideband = 11.4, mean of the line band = 11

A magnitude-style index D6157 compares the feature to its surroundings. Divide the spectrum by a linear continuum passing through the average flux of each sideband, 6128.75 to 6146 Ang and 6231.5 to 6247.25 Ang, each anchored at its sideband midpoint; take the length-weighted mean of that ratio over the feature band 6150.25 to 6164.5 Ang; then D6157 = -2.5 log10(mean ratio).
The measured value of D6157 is 0.06 mag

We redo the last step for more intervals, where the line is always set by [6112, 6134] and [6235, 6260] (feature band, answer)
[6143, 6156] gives -0.035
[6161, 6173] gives 0.103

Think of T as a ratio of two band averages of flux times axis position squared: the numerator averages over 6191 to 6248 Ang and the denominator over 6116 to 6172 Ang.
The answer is 1.1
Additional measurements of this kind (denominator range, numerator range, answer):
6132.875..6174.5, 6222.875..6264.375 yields 1.05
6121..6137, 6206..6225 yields 1.08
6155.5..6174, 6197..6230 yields 1.12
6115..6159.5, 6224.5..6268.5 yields 1.03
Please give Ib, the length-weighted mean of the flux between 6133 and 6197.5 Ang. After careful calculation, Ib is 11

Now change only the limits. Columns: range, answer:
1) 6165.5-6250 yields 11.2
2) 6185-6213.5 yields 11.4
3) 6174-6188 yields 11.3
